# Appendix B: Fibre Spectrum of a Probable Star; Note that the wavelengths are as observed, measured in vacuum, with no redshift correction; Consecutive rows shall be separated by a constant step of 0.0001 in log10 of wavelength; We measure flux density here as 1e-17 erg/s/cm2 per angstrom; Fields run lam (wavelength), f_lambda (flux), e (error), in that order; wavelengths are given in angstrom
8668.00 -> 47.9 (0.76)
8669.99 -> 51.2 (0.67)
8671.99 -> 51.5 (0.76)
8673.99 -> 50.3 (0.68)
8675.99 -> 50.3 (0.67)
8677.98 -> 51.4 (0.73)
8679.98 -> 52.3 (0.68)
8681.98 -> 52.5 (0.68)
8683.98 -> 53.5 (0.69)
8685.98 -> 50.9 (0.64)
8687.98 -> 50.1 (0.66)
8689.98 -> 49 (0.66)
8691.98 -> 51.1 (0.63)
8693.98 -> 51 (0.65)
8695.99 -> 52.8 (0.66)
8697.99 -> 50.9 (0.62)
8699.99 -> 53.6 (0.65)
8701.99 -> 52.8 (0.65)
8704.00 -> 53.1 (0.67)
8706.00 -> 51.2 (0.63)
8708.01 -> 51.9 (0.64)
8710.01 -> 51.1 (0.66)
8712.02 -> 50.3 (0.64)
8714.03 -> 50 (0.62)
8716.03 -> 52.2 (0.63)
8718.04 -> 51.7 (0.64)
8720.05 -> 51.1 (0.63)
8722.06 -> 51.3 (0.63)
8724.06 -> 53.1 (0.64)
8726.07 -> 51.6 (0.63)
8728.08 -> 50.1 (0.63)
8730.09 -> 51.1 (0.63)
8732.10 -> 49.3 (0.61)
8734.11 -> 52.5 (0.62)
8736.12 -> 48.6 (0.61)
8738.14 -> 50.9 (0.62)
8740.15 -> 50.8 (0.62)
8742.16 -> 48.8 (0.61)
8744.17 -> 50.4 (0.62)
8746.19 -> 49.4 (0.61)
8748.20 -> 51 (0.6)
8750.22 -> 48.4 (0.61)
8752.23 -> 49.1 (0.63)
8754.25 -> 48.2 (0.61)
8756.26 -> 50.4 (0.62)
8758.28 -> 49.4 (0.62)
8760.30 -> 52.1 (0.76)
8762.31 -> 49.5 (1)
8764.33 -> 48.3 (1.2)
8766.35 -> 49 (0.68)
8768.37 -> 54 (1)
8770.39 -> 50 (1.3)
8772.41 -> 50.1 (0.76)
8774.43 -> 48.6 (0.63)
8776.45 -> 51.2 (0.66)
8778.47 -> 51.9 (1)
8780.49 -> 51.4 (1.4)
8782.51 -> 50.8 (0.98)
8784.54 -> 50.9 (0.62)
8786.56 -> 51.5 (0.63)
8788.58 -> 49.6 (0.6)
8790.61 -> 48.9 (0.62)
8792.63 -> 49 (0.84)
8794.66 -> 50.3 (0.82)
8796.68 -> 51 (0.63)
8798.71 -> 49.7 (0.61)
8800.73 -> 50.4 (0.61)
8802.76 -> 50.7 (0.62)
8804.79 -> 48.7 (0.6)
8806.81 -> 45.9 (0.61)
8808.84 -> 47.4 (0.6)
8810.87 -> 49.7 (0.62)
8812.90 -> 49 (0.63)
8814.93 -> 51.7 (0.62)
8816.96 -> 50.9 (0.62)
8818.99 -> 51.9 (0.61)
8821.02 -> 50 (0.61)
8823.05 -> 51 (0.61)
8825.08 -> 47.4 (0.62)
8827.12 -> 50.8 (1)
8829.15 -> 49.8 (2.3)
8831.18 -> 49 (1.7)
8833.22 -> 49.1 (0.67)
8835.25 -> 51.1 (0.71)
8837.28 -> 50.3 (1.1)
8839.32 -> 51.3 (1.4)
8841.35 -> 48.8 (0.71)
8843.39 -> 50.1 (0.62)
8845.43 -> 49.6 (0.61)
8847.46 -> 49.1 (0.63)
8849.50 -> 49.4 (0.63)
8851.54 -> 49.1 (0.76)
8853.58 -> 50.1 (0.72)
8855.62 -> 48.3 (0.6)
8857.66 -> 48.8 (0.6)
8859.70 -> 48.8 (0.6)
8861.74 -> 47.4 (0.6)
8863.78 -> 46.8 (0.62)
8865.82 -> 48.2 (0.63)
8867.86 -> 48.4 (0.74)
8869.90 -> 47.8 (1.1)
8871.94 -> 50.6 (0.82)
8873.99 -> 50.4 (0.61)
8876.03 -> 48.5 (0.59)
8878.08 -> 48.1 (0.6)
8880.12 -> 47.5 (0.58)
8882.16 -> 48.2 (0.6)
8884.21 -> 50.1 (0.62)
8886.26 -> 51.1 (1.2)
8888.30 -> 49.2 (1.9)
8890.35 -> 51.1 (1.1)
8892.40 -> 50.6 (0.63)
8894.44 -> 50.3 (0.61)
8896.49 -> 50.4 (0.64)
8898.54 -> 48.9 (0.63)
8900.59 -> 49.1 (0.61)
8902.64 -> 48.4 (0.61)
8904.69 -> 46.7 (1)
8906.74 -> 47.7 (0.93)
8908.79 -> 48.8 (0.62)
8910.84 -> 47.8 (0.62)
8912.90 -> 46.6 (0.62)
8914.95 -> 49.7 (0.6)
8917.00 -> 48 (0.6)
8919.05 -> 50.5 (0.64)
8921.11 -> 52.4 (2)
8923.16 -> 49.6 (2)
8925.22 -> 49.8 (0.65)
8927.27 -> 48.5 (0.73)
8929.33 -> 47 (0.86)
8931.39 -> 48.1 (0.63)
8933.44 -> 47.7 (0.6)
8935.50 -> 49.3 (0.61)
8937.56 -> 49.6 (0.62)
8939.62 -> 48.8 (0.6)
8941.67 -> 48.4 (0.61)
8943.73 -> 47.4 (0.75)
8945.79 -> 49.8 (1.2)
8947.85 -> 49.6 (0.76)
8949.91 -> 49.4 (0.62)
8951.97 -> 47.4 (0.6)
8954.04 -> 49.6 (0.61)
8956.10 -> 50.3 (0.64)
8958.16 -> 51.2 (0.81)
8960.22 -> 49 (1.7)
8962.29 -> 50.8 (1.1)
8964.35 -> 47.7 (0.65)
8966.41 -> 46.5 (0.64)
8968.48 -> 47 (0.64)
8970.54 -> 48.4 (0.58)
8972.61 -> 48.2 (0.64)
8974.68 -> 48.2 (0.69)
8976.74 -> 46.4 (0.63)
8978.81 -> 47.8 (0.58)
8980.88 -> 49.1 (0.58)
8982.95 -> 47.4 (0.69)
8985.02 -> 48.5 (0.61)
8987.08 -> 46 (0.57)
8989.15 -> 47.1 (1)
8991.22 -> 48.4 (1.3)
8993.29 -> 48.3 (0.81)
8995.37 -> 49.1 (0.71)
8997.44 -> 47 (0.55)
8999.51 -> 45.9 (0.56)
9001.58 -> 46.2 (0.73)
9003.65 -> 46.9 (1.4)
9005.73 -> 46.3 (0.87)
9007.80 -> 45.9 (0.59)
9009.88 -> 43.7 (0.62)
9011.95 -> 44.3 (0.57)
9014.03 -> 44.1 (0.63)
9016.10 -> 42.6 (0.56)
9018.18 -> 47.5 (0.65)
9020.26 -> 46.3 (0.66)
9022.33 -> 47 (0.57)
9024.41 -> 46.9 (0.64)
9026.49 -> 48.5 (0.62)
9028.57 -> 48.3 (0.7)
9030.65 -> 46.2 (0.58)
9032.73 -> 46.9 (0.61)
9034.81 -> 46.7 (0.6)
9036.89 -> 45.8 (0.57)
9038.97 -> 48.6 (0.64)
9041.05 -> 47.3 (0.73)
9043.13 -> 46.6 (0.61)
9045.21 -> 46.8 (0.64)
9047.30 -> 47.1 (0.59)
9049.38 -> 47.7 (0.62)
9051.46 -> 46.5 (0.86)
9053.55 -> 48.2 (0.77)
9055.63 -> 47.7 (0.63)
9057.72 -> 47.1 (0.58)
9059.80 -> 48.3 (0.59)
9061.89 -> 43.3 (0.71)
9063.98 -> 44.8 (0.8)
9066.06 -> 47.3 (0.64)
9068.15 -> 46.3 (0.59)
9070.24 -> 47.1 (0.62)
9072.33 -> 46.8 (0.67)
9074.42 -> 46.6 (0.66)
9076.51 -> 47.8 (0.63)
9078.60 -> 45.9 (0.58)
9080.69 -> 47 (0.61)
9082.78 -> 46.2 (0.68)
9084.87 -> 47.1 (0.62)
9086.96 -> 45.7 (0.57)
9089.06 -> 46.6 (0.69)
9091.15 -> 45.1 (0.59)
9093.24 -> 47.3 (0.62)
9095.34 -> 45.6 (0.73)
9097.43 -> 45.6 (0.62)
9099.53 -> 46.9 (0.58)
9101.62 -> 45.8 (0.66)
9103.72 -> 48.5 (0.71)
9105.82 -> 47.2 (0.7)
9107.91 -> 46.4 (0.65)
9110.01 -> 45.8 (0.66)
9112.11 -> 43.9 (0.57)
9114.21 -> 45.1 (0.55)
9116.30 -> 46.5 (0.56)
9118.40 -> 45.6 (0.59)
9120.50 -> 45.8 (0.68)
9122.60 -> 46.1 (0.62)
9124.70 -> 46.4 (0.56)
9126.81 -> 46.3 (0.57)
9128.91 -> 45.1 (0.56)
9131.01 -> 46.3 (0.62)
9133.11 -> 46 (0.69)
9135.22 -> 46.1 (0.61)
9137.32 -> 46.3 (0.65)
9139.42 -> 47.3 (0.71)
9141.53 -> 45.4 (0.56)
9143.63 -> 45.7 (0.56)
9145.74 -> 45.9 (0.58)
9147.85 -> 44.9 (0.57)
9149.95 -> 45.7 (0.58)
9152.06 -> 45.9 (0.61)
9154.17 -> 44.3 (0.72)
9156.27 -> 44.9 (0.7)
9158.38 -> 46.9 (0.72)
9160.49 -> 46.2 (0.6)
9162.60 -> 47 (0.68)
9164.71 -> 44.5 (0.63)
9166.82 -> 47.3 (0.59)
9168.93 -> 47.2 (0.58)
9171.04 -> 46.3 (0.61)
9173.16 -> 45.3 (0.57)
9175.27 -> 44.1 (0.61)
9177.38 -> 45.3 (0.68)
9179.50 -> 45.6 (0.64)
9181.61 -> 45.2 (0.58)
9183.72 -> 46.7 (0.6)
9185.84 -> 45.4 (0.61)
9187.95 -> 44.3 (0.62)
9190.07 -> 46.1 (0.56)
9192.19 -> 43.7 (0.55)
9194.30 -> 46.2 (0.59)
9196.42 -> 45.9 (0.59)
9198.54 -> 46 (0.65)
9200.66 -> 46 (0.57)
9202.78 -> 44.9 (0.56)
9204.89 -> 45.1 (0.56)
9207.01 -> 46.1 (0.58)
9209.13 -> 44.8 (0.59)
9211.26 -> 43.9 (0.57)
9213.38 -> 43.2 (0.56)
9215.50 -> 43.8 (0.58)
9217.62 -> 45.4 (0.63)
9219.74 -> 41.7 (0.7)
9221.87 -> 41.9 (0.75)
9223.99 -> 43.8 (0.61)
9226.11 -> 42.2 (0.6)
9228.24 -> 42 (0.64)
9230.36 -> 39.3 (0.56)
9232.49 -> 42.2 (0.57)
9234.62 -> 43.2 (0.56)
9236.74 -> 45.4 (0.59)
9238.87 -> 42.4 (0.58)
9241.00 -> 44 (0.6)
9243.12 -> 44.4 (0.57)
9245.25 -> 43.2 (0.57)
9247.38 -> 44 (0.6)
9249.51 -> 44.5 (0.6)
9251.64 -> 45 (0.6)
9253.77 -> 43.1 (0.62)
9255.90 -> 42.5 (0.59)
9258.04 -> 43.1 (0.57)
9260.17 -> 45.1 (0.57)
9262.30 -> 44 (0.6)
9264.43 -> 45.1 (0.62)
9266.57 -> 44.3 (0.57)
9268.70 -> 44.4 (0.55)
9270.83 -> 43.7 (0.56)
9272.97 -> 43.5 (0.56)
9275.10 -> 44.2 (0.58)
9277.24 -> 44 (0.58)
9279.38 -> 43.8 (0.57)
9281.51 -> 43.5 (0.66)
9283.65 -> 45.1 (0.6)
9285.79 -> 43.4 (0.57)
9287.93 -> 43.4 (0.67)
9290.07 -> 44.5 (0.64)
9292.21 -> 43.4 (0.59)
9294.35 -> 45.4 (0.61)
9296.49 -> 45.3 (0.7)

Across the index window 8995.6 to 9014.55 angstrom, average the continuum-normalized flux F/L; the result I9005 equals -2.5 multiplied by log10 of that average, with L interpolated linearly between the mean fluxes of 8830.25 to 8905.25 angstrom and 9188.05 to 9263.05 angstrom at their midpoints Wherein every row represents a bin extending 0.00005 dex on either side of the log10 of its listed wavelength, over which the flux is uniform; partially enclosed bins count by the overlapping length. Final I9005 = 0.033 mag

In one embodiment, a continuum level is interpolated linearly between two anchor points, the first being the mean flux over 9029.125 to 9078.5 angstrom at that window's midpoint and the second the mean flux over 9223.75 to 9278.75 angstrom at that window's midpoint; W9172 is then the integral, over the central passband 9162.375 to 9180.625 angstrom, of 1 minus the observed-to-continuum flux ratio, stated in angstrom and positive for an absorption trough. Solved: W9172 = -0.4 angstrom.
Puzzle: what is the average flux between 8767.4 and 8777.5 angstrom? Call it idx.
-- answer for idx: 50.8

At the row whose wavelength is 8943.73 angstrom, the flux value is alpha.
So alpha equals 47.4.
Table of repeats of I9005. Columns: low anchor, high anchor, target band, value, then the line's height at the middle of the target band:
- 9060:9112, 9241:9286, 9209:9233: 0.04 mag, 44.6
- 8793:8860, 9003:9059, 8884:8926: -0.02 mag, 48.5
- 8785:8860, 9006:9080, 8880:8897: -0.03 mag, 48.8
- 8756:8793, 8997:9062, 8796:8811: 0.02 mag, 49.9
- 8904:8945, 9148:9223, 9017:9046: 0.00 mag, 47.2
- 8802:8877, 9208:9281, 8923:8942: -0.01 mag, 48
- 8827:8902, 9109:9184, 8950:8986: -0.01 mag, 48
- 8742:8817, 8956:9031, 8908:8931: -0.02 mag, 48.2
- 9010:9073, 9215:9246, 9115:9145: -0.03 mag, 44.9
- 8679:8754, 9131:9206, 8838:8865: 0.01 mag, 49.4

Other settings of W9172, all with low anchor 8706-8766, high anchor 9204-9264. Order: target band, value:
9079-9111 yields -0.7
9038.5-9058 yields -0.5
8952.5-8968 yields -0.6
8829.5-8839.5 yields -0.2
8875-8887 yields -0.1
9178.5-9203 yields -0.8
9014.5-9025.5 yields 0.1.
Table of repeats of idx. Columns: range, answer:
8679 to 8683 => 52.4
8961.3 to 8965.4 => 49.3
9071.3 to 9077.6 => 47.1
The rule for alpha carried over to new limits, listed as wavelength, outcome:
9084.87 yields 47.1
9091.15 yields 45.1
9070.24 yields 47.1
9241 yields 44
